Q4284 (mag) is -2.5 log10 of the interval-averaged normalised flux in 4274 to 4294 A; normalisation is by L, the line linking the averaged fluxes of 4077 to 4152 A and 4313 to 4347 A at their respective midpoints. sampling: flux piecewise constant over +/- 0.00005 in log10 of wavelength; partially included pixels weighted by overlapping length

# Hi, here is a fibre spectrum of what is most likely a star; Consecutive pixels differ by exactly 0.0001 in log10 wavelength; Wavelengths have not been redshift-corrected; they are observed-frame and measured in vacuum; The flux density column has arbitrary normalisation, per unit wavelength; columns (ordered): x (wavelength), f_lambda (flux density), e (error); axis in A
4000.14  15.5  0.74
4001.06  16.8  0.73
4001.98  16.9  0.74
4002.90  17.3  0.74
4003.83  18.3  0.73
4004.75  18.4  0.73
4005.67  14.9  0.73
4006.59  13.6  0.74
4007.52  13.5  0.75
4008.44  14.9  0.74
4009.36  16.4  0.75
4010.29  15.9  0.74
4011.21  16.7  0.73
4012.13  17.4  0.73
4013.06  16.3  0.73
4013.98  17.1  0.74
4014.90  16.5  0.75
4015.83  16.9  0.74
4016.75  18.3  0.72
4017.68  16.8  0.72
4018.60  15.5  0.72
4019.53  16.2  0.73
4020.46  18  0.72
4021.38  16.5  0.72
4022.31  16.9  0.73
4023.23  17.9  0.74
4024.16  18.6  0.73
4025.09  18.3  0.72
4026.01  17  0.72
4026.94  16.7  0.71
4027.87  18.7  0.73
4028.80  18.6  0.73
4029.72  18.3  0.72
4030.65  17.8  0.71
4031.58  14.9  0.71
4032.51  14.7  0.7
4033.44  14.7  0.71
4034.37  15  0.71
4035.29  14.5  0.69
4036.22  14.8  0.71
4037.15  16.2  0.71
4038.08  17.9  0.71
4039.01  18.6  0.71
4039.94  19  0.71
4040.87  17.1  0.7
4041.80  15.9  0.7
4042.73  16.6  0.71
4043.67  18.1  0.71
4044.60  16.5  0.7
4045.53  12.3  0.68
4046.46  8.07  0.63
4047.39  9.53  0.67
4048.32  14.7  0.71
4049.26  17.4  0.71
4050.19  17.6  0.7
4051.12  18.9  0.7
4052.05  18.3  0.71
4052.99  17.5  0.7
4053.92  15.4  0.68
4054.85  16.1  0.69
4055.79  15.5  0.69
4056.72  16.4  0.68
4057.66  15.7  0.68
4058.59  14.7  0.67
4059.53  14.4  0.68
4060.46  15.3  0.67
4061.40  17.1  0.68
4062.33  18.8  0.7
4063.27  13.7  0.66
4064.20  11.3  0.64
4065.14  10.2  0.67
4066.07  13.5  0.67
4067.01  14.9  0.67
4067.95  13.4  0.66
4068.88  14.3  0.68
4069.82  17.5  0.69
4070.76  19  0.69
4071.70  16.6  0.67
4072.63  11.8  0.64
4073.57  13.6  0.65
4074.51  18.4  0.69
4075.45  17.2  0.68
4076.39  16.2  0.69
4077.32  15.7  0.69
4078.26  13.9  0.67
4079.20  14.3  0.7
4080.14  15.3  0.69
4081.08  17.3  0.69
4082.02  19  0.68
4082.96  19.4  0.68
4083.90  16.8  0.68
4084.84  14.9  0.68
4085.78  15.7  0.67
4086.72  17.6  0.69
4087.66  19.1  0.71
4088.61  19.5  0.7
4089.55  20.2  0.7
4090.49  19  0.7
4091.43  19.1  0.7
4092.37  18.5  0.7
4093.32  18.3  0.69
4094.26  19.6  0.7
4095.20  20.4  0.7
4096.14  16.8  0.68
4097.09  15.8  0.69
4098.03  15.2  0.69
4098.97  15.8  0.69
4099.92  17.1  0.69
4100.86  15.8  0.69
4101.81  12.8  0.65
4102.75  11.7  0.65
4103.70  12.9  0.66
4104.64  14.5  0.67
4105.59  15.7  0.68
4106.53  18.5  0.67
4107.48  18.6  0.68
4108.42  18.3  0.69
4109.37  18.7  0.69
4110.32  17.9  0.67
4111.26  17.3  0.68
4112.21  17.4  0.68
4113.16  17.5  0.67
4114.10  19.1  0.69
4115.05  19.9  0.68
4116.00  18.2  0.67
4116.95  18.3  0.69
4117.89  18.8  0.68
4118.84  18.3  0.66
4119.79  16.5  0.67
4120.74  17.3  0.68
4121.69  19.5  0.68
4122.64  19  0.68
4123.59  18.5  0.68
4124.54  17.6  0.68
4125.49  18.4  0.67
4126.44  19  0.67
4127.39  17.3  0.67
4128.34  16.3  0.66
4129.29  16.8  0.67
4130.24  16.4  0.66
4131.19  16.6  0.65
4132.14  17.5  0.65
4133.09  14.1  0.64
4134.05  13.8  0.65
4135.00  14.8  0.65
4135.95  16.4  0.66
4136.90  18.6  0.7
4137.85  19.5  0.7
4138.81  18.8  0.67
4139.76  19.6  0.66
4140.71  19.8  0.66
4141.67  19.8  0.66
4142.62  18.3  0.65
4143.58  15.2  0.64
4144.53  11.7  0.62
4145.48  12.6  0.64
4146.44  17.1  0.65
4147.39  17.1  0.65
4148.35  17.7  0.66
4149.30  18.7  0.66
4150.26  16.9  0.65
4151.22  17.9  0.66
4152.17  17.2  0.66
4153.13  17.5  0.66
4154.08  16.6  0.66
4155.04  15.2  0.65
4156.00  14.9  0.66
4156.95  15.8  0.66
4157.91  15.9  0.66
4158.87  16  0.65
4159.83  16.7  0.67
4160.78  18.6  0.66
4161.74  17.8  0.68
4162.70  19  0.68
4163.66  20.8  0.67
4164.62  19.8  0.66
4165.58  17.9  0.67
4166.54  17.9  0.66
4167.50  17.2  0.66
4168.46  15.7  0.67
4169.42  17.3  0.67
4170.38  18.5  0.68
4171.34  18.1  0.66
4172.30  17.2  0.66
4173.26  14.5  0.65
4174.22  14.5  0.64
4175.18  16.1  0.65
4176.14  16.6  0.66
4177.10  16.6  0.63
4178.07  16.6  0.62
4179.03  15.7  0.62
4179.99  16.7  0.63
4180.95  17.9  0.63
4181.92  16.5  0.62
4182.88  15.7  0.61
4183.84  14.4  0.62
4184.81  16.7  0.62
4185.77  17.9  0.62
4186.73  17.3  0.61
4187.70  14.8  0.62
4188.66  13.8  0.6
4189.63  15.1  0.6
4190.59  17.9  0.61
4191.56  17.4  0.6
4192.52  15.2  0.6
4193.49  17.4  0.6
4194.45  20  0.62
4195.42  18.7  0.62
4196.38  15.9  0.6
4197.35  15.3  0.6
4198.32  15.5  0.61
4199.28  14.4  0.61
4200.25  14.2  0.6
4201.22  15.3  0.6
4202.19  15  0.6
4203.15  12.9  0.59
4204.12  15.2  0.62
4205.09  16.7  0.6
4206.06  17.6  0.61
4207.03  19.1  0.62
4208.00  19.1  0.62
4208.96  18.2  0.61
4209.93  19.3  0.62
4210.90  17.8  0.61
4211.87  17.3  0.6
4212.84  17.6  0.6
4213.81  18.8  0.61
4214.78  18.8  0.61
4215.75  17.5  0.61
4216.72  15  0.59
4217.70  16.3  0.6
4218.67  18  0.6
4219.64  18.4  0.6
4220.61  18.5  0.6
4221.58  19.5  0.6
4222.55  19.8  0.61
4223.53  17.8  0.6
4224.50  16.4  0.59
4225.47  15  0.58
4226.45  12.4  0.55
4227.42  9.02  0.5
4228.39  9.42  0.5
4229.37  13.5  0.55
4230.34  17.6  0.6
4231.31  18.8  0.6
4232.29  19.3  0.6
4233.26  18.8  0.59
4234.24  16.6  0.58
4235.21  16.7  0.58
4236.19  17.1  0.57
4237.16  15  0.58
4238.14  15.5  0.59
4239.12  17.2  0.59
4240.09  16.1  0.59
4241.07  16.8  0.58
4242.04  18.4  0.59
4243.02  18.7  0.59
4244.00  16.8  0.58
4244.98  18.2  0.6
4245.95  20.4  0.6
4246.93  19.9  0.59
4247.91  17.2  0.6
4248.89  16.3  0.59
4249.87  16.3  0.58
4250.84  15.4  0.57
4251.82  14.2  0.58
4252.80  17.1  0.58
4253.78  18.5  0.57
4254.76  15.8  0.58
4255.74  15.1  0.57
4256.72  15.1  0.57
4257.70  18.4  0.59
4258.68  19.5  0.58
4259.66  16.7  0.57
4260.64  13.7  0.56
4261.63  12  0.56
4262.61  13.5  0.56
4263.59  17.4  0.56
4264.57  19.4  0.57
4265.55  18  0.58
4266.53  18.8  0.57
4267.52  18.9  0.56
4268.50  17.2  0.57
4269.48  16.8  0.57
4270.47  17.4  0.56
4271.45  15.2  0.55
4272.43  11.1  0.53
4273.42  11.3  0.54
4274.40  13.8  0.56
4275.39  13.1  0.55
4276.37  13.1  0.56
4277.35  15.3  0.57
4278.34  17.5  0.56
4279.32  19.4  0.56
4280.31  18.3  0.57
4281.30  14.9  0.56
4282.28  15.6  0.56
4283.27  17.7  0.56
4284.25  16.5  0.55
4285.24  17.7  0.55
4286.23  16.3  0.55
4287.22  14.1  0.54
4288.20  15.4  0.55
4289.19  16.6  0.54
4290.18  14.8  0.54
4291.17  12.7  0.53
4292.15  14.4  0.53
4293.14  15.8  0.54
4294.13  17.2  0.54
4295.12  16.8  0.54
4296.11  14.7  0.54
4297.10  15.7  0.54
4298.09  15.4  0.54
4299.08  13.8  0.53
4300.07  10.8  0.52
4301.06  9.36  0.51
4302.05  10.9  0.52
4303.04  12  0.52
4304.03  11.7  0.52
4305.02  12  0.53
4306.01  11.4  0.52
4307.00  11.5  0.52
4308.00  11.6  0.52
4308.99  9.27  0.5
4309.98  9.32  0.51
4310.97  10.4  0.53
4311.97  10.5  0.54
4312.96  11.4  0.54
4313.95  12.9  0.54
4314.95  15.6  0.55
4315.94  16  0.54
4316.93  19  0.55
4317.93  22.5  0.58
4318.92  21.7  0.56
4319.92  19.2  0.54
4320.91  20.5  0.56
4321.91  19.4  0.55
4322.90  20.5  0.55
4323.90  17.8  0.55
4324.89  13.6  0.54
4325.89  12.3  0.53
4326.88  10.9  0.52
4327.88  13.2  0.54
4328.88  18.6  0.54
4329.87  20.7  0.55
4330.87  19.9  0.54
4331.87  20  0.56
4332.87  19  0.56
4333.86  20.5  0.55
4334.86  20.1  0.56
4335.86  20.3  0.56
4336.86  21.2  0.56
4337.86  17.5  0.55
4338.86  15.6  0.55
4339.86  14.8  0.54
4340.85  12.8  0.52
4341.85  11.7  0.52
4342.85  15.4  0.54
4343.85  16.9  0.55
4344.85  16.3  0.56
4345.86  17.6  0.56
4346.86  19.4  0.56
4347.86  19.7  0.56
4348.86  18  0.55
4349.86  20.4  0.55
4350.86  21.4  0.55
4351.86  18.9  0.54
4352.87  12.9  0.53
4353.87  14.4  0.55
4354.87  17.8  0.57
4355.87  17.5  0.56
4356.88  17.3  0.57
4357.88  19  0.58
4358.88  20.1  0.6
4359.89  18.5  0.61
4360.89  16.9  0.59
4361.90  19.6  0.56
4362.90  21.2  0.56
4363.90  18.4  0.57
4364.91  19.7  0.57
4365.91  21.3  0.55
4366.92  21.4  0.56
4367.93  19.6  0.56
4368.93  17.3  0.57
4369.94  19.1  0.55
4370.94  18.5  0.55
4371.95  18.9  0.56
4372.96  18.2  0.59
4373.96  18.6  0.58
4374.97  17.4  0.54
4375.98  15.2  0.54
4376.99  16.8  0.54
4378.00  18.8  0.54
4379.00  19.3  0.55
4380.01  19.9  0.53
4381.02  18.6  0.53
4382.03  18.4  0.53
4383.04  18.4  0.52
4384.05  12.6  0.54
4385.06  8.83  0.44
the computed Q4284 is 0.11 mag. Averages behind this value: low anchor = 17.2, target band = 15.7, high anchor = 17.3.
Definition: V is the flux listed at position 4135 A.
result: 14.8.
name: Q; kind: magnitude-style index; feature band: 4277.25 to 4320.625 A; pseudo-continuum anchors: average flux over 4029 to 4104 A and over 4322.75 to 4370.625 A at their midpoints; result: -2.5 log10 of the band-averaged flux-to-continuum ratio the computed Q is 0.19 mag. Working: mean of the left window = 16.1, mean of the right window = 17.8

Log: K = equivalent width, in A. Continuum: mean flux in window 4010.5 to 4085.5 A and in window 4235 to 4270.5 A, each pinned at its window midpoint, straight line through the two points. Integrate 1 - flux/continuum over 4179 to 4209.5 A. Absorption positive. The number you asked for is 0.5 A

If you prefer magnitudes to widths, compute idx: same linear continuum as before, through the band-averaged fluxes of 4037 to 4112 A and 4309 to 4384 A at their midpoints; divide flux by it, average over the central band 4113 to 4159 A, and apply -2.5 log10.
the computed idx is -0.046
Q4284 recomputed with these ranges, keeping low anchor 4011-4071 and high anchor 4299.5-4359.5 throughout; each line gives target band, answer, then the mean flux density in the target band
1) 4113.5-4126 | -0.15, 18.4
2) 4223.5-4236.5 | 0.04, 15.5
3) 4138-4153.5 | -0.08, 17.3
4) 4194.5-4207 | 0.02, 15.8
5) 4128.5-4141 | -0.07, 17.1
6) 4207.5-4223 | -0.13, 18.1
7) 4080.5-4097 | -0.14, 18.2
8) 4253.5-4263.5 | 0.02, 15.8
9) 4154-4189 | -0.04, 16.7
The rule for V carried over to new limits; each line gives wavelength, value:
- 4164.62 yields 19.8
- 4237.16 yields 15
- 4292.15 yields 14.4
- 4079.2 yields 14.3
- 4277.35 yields 15.3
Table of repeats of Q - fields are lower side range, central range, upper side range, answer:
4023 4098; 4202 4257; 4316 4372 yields 0.036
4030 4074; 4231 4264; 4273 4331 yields -0.119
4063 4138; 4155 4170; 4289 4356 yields -0.055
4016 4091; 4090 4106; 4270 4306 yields -0.033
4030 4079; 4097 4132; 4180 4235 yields -0.079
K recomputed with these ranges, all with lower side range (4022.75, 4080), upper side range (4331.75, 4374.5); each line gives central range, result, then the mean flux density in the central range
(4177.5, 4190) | 0.57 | 16.1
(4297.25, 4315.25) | 6.20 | 11.7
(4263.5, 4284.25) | 1.65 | 16.2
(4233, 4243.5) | 0.21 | 16.9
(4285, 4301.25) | 2.64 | 14.8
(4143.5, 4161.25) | 0.34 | 16.3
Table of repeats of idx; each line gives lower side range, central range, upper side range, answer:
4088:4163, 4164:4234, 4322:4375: 0.05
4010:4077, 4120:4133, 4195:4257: -0.08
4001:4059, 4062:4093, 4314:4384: 0.02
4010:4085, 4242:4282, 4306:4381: 0.03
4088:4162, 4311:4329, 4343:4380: 0.12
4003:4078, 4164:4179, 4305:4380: -0.03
